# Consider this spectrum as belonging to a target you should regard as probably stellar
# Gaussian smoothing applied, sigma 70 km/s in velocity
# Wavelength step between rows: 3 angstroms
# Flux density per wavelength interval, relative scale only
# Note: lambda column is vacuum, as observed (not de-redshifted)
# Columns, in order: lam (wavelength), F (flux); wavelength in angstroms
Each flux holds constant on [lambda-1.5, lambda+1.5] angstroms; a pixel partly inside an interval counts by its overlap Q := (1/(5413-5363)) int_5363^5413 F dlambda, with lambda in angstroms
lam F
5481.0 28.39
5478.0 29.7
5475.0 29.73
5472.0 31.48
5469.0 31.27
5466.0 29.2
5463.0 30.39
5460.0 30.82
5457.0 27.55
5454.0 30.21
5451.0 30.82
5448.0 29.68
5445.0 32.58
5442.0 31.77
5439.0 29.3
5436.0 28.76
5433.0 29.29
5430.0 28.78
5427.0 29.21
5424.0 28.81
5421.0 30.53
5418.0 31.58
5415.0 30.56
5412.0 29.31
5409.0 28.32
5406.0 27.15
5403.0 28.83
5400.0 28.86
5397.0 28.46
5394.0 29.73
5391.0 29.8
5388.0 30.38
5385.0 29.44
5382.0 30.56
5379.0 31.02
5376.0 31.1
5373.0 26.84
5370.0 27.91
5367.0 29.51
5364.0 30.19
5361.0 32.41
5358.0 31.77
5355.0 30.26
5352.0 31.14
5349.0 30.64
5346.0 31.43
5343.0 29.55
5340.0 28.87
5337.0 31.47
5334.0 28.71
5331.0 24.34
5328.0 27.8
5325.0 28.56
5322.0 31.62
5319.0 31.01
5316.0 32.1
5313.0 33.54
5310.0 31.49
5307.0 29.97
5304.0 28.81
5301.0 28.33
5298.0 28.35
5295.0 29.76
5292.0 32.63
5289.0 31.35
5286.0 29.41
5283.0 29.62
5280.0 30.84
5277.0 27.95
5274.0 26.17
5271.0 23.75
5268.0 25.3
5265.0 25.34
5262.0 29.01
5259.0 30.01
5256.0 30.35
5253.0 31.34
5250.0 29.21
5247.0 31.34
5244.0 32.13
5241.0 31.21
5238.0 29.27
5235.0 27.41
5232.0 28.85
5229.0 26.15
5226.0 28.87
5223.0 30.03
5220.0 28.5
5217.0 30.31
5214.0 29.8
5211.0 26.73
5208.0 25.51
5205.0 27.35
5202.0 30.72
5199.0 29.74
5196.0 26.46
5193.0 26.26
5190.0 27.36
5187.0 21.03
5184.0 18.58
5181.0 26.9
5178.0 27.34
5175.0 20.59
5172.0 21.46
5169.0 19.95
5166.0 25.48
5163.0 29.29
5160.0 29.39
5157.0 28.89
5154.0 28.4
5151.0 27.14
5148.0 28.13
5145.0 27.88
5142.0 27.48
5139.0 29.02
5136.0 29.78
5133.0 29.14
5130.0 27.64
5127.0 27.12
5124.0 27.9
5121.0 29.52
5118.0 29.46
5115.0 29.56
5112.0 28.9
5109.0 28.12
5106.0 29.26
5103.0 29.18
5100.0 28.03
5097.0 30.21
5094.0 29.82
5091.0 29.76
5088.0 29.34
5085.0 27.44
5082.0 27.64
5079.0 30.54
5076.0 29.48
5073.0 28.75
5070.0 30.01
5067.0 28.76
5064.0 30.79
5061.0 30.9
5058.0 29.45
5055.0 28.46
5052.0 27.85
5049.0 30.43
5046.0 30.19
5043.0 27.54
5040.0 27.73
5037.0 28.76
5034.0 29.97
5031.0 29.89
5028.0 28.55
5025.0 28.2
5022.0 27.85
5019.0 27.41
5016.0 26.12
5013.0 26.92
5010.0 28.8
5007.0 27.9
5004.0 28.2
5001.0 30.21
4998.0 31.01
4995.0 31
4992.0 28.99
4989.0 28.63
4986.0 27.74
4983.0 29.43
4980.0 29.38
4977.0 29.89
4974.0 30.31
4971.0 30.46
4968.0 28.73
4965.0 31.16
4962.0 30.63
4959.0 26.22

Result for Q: 29.2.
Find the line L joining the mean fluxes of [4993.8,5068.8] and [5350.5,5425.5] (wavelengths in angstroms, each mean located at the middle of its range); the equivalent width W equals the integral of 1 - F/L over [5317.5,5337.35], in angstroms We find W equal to 0.5 angstroms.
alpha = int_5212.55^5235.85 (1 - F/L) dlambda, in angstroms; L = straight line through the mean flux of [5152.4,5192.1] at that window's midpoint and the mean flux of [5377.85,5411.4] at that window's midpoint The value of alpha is -2.5 angstroms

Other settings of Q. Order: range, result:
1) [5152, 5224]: 26.5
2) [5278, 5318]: 30.5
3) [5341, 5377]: 30.2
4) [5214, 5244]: 29.2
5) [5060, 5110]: 29.3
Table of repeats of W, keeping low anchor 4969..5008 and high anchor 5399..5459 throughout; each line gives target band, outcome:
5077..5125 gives 0.74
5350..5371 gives -0.66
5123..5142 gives 0.74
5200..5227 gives 0.81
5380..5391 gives -0.19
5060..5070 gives -0.20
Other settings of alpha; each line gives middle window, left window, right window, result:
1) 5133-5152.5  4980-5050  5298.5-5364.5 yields 0.7 angstroms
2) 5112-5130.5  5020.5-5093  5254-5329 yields 0.4 angstroms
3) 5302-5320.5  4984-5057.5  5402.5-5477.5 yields -1.0 angstroms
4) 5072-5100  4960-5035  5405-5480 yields 0.1 angstroms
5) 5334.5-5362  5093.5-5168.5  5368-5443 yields -1.4 angstroms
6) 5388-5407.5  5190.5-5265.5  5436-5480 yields 0.6 angstroms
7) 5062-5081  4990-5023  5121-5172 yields -1.1 angstroms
